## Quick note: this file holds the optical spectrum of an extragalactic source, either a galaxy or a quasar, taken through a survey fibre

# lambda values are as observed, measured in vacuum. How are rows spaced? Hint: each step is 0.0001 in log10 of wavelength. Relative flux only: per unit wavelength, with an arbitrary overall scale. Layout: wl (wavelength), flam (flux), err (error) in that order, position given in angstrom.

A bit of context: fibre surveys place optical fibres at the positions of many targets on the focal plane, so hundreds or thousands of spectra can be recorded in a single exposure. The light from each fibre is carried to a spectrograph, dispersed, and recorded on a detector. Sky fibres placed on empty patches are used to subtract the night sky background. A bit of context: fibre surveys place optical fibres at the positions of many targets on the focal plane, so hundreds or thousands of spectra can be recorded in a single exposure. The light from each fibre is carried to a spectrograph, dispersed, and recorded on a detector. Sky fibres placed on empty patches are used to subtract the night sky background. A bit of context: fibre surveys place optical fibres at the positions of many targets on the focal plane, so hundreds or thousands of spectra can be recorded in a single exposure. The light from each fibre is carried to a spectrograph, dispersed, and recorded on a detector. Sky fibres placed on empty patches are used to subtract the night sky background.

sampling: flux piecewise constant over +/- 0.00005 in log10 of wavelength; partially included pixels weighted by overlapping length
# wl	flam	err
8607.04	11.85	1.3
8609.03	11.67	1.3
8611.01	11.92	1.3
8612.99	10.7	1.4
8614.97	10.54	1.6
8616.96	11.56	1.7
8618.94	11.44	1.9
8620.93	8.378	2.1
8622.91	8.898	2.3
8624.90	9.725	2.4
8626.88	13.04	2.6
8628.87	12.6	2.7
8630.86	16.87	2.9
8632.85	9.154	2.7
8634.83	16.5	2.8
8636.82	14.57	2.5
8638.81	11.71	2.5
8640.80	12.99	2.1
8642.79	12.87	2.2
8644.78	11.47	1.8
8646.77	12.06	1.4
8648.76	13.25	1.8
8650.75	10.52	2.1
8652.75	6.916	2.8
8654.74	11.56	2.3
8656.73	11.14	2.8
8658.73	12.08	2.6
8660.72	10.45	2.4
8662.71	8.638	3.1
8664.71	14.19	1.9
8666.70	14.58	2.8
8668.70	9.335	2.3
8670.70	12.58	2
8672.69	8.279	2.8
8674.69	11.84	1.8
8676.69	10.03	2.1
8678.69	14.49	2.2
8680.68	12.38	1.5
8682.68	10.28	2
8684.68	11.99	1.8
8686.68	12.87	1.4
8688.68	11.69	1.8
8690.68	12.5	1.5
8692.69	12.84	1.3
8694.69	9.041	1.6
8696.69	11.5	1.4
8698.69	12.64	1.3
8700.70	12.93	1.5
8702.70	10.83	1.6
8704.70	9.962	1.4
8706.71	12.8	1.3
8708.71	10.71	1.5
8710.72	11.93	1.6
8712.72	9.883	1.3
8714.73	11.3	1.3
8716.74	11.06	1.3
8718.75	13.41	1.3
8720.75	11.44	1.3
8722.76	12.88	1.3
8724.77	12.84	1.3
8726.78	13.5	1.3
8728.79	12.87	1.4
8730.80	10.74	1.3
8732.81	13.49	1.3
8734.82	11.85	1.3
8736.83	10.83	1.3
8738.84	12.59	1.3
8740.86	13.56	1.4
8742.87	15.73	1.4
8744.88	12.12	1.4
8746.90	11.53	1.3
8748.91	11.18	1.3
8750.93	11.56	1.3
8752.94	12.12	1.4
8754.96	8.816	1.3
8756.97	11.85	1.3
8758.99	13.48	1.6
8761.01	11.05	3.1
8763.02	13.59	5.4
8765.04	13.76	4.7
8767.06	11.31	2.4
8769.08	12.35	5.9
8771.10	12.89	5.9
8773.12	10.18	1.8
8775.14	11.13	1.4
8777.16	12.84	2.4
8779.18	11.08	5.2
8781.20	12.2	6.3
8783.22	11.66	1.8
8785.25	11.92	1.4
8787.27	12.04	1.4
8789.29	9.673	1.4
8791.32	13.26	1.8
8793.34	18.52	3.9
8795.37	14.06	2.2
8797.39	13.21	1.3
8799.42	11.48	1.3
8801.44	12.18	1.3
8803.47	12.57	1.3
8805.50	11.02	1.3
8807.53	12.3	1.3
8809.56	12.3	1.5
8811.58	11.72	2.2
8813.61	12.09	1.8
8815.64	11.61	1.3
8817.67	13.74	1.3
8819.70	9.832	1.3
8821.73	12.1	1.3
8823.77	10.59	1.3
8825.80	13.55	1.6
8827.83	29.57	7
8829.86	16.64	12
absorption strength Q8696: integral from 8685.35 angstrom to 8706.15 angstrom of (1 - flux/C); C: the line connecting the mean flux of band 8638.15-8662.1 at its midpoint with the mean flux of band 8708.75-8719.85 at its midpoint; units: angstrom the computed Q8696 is -0.52 angstrom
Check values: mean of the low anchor 11.4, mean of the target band 11.7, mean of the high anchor 11.4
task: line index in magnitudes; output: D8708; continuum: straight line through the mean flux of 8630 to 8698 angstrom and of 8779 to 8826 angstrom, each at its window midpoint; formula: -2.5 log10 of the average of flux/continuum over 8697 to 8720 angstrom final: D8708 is 0.04 mag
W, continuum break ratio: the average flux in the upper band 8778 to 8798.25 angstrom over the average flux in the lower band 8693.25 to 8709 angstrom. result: 1.1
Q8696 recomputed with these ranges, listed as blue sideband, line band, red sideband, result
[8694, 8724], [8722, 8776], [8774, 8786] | -2.5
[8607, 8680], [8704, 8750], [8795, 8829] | 1.1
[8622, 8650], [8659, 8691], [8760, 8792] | 1.9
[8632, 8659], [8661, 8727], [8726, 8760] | 2.0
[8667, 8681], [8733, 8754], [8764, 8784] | -1.0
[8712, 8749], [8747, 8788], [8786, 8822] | 1.7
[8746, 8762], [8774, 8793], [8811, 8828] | 0.4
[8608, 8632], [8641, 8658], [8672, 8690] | 0.3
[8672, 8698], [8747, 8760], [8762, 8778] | 0.7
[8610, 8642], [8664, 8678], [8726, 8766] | 0.6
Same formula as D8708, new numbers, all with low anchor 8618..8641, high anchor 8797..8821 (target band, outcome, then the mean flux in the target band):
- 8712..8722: 0.05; 11.5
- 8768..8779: 0.02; 11.8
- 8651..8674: 0.11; 10.9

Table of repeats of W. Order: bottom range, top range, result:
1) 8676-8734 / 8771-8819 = 1.03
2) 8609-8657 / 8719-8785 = 1.04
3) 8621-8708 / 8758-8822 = 1.05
